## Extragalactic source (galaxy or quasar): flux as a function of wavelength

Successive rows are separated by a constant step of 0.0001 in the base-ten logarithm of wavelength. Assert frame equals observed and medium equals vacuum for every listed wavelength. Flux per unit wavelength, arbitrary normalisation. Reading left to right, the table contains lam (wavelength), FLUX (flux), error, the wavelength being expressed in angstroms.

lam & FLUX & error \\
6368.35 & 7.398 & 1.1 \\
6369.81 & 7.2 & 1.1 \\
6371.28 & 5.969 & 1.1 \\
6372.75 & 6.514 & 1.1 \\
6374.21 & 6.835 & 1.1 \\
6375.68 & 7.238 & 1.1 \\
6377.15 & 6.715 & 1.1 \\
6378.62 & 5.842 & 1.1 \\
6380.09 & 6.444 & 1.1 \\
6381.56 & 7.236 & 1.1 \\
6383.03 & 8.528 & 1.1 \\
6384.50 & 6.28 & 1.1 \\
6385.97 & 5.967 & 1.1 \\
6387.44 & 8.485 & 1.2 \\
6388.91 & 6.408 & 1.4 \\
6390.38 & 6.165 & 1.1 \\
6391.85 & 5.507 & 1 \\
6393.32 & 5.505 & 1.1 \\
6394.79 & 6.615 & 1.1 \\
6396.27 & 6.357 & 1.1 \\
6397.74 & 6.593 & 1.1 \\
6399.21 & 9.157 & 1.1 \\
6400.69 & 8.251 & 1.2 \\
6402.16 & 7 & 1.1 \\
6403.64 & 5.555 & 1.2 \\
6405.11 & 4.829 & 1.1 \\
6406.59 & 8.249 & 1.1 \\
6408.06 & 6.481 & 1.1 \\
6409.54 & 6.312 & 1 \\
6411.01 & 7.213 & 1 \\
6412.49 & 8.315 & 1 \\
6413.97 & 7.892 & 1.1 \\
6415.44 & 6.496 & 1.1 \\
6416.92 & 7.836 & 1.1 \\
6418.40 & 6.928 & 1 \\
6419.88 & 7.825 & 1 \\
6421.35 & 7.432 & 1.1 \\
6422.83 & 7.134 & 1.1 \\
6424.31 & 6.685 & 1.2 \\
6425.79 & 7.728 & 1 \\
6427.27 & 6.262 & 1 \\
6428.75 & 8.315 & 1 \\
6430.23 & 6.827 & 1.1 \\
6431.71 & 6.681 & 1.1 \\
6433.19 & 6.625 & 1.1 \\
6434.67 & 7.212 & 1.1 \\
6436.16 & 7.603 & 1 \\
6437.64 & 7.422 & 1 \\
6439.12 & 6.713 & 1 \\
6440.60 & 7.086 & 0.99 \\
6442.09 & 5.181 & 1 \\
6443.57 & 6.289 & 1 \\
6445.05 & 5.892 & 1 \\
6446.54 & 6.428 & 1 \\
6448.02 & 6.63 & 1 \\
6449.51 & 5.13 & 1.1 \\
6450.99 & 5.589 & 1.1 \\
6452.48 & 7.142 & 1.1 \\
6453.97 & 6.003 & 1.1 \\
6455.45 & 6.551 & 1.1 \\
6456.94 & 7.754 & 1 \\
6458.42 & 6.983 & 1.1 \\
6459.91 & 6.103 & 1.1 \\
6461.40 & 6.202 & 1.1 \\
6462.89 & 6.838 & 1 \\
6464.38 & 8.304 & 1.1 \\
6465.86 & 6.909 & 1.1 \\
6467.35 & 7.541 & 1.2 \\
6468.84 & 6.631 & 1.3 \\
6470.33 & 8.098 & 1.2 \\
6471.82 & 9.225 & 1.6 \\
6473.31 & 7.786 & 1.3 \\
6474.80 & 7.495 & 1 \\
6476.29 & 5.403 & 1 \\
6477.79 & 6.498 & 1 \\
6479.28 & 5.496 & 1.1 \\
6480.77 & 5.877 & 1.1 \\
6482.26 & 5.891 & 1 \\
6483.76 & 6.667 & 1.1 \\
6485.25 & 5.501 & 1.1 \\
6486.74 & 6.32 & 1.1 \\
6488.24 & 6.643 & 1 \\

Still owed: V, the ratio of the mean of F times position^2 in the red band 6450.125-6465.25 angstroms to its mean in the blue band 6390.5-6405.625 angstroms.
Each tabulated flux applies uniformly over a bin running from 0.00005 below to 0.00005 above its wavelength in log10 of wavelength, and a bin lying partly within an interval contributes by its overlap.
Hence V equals 1.05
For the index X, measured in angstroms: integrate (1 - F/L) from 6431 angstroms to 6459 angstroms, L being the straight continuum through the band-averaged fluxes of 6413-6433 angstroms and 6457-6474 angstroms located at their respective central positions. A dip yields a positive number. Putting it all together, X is 2.8 angstroms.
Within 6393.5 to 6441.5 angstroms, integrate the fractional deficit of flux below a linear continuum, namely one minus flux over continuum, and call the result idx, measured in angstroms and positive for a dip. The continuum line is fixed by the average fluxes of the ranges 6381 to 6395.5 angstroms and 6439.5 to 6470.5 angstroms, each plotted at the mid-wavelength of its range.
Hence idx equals -3.24 angstroms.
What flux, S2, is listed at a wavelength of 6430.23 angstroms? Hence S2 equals 6.827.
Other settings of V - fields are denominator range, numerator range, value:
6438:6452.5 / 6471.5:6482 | 1.09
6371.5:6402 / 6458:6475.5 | 1.10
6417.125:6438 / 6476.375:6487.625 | 0.85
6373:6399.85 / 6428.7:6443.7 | 1.03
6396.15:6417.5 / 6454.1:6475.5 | 1.04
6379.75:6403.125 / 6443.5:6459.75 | 0.94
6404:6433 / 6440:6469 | 0.93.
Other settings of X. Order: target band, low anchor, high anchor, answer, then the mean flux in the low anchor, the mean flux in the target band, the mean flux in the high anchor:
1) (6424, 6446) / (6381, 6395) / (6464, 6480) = 0.4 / 6.67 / 6.83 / 7.2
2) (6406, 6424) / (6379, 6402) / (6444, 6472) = -1.2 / 6.89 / 7.32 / 6.79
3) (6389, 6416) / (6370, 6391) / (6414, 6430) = 0.9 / 6.77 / 6.8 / 7.28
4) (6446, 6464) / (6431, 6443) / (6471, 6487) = 0.6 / 6.81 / 6.48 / 6.57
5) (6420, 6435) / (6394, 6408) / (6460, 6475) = 0.0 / 6.93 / 7.12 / 7.44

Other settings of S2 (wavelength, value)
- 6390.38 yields 6.165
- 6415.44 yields 6.496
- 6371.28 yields 5.969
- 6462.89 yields 6.838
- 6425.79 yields 7.728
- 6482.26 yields 5.891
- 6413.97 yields 7.892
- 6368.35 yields 7.398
